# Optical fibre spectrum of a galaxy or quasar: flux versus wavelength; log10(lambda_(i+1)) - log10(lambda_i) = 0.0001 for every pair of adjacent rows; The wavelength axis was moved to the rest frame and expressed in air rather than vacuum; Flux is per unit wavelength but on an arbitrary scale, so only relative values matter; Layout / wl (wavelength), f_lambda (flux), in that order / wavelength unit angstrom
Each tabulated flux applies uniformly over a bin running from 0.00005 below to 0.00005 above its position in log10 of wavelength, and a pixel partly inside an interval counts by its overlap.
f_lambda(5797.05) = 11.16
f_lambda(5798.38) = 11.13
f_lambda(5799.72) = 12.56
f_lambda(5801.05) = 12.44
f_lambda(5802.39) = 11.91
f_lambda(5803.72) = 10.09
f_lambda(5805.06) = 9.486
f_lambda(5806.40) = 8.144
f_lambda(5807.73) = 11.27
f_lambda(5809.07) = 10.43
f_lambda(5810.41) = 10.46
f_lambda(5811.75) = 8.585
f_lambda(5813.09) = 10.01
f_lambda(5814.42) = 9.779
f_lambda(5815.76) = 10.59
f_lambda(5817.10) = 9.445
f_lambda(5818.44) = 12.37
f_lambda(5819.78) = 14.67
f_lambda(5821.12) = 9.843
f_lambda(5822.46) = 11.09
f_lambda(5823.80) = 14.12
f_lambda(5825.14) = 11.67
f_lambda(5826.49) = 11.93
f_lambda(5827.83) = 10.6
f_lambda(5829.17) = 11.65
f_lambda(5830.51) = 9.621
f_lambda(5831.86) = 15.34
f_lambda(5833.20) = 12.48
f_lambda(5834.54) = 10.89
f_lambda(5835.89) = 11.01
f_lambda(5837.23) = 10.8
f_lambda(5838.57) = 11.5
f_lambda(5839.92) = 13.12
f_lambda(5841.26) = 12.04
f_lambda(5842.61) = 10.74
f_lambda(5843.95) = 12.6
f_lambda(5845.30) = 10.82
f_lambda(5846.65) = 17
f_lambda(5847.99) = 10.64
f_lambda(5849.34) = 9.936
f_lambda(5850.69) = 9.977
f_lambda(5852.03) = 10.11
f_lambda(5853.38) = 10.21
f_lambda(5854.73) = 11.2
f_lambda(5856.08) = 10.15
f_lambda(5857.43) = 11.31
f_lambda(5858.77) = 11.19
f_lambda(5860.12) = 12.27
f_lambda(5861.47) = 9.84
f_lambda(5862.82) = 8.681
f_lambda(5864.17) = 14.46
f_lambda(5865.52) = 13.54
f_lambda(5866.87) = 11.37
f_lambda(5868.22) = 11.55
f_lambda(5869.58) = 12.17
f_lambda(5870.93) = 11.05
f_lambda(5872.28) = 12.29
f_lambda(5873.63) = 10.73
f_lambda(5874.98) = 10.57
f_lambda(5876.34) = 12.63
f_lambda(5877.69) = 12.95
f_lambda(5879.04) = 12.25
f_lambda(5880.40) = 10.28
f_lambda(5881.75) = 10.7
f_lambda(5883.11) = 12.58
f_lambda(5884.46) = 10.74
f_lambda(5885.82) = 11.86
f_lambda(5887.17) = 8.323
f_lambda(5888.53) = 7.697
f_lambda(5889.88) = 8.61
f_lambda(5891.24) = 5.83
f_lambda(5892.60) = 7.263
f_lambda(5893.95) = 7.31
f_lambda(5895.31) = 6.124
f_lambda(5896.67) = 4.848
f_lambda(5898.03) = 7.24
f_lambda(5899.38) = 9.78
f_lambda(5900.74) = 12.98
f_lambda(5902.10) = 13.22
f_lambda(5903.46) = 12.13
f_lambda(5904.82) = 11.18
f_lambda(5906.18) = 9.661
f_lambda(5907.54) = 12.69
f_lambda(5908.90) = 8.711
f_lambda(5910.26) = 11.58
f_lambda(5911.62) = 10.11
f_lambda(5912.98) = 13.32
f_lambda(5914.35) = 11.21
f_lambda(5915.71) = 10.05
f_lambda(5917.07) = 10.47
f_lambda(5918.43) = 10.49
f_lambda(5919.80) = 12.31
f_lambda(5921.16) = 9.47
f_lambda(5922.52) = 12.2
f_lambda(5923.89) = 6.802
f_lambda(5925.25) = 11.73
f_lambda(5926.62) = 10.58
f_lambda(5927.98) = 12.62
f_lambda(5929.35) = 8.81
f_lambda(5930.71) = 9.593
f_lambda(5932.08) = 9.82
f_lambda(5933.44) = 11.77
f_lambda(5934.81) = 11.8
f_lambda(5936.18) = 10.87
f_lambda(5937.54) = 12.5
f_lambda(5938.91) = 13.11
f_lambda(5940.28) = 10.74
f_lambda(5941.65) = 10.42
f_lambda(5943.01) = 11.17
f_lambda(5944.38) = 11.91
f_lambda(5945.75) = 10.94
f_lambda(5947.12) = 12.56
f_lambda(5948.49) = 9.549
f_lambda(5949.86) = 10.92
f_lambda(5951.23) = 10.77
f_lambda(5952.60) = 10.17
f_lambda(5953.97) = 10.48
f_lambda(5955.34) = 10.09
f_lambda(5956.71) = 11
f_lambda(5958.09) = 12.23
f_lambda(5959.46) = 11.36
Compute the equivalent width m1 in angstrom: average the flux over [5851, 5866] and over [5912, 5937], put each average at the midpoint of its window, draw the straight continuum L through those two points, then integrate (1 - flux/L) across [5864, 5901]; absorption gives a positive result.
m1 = 2.8 angstrom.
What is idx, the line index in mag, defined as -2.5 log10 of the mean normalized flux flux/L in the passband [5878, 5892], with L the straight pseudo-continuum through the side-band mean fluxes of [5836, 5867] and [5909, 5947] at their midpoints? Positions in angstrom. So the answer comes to 0.13 mag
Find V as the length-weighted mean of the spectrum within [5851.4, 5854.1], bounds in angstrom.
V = 10.2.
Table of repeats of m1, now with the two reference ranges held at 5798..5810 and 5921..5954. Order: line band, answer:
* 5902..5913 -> -0.3 angstrom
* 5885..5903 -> 3.7 angstrom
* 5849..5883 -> -1.4 angstrom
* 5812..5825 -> -0.5 angstrom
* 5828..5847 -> -2.0 angstrom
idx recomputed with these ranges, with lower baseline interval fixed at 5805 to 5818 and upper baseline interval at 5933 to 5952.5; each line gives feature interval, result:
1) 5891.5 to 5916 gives 0.11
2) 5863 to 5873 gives -0.16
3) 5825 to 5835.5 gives -0.17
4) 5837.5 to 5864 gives -0.10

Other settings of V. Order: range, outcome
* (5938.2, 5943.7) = 11.4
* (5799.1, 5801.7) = 12.5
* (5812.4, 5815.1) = 9.91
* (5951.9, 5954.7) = 10.3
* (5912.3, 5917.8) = 11.3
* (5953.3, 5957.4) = 10.5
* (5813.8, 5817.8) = 9.95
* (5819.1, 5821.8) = 12.3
